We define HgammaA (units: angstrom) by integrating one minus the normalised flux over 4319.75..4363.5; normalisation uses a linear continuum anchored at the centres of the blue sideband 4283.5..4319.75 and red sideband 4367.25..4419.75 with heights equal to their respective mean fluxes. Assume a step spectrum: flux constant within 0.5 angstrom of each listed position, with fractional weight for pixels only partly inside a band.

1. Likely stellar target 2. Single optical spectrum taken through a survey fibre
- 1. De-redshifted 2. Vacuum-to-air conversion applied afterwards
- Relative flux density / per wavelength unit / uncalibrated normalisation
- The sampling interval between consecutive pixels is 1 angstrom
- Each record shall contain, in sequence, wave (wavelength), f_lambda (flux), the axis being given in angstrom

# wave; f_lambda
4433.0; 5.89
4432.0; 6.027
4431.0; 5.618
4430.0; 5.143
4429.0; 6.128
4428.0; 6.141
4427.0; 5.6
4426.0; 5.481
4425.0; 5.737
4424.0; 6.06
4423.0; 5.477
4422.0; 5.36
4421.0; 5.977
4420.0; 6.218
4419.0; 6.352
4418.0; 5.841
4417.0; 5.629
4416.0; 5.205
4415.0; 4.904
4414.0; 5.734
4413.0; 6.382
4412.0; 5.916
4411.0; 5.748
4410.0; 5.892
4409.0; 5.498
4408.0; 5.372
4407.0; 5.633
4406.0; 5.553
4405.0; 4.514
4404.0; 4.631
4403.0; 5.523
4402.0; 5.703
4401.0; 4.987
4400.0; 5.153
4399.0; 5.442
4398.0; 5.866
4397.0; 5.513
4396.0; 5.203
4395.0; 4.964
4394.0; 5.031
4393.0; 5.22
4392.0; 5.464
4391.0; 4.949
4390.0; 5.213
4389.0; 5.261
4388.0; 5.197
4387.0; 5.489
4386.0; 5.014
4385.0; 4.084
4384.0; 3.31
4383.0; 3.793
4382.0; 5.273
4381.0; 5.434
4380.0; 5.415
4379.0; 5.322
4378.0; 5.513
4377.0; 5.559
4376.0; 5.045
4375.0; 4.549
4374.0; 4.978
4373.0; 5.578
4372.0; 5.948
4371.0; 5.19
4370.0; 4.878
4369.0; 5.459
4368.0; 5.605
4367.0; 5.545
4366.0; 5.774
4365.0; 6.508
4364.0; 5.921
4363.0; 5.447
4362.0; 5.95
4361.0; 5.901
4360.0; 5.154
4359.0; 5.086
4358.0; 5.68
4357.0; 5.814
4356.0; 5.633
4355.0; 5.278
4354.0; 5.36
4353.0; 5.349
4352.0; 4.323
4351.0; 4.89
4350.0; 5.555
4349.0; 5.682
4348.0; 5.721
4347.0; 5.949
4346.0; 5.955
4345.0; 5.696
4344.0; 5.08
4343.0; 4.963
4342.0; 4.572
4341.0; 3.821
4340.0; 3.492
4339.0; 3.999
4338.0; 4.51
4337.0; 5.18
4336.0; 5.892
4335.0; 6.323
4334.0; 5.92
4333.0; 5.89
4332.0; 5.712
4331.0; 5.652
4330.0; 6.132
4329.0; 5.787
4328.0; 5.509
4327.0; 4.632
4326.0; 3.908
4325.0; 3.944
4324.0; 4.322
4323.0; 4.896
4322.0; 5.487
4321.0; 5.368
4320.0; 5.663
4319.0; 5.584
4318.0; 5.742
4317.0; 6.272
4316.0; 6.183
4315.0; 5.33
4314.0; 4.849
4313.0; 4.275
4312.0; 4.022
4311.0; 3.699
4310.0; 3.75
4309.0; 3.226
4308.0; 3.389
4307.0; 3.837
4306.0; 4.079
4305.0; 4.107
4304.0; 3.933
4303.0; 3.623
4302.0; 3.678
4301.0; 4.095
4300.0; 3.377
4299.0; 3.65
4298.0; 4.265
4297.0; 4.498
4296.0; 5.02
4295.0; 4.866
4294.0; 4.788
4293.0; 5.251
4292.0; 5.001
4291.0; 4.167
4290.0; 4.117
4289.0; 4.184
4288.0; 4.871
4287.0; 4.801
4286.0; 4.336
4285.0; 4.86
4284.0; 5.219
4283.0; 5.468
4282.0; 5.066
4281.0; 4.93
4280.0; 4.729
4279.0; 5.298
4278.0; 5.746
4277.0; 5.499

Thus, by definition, -3.8 angstrom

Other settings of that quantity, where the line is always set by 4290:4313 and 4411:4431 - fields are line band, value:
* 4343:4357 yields -1.9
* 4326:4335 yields -2.2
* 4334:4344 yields -0.4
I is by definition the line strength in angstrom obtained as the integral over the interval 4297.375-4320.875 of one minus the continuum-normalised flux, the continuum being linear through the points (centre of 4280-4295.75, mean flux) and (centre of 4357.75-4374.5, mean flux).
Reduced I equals 2.9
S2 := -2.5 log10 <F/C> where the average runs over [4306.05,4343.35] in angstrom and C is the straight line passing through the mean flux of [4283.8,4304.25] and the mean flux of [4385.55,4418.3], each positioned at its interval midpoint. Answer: -0.049 mag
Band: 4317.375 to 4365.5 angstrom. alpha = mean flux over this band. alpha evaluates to 5.31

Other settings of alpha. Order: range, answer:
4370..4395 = 5.07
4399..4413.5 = 5.46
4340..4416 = 5.3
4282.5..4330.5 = 4.63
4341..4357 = 5.3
